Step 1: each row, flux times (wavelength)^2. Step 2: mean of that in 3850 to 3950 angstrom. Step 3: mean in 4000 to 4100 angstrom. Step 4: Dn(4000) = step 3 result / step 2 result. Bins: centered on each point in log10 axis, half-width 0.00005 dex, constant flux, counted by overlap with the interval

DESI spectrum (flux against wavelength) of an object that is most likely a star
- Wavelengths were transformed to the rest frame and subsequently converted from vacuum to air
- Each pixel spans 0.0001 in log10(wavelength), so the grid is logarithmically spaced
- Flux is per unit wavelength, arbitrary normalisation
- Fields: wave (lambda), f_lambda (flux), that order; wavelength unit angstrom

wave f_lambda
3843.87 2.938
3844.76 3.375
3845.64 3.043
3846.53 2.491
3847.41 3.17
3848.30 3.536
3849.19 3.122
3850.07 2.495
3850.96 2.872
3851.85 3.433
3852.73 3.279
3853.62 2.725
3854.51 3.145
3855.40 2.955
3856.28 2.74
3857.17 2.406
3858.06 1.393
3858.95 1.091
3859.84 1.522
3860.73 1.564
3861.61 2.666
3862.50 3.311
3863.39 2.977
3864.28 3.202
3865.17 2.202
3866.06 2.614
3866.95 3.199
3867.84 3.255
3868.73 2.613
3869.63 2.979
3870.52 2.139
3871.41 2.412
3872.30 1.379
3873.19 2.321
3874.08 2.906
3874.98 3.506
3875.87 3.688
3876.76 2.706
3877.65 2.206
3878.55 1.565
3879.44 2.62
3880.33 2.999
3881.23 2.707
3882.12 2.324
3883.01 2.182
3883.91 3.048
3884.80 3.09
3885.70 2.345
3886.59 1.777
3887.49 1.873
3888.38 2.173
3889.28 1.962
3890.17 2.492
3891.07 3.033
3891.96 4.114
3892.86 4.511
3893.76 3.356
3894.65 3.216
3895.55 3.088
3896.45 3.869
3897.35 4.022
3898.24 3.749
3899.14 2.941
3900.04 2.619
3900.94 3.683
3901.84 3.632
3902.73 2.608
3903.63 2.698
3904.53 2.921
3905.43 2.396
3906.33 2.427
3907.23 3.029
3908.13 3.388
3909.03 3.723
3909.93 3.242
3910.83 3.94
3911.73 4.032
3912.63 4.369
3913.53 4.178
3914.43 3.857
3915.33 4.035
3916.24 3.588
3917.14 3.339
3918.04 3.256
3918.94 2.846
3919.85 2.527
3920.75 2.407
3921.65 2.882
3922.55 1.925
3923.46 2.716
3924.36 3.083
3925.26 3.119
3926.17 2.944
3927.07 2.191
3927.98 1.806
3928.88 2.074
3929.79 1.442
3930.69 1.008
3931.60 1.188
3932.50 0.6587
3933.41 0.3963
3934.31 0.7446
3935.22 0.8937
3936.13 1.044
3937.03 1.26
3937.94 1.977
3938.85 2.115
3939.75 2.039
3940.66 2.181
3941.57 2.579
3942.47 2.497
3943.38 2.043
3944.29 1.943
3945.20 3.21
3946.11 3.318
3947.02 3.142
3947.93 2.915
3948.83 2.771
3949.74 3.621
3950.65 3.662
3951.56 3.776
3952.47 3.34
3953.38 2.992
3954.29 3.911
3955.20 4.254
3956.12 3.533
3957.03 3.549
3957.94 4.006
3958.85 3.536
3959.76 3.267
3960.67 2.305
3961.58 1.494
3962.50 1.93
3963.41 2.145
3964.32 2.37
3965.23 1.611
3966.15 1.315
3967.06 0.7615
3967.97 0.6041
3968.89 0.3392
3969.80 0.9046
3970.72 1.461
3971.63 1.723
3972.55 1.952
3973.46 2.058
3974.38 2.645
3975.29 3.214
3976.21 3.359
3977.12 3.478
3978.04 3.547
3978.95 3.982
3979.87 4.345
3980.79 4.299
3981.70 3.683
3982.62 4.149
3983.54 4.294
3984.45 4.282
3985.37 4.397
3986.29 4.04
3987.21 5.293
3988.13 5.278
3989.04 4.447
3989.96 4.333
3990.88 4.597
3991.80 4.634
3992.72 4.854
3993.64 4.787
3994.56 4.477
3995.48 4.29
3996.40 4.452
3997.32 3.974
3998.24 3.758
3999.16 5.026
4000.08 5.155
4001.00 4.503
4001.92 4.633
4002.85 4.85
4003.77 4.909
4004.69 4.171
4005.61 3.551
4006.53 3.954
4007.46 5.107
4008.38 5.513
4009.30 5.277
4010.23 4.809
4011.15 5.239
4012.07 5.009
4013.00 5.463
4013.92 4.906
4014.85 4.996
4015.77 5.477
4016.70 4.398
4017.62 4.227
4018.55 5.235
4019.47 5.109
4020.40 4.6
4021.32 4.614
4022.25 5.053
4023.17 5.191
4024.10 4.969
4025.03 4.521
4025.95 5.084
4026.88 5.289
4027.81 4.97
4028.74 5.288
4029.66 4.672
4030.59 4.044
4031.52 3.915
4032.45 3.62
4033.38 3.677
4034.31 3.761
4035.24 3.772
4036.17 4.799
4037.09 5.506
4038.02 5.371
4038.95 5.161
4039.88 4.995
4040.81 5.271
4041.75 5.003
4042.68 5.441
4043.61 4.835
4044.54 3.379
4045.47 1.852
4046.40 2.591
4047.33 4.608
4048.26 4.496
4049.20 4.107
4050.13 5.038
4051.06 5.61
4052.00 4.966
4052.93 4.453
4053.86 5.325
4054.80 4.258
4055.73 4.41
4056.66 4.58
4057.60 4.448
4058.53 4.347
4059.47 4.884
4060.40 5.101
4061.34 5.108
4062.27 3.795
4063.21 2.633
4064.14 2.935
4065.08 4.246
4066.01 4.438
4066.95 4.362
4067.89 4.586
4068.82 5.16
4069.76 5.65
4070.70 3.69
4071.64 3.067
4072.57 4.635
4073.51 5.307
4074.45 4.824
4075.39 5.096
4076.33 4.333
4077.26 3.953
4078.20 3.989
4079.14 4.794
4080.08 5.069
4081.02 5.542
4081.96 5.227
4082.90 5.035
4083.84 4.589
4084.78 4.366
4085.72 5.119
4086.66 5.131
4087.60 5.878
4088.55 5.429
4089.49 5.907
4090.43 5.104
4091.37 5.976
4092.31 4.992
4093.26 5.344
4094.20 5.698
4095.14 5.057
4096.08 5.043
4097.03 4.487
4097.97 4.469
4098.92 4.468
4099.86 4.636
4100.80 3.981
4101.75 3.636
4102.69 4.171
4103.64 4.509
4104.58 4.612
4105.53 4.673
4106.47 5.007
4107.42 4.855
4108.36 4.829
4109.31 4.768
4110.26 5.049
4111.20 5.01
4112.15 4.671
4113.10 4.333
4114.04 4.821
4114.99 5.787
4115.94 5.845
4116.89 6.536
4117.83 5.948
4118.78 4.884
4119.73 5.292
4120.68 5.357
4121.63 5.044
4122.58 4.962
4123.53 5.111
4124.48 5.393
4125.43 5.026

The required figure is 1.9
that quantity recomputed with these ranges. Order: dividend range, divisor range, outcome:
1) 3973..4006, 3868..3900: 1.59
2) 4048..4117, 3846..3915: 1.82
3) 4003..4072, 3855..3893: 1.94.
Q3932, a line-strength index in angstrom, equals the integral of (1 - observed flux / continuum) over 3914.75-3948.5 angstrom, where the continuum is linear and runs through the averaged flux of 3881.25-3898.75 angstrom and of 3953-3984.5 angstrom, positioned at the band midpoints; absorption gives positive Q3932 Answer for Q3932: 7.03 angstrom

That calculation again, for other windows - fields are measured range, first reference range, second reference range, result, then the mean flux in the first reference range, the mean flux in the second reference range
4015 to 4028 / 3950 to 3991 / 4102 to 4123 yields -3.8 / 3.11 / 5.03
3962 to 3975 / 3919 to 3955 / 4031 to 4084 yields 5.9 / 2.34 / 4.48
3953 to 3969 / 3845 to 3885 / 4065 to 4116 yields 4.8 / 2.66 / 4.82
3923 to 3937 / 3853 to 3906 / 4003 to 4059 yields 7.0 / 2.74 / 4.65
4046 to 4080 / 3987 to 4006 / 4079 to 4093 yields 4.0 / 4.57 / 5.22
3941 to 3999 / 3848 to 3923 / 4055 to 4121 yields 7.3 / 2.9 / 4.79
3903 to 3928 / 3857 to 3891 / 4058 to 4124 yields -1.8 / 2.47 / 4.82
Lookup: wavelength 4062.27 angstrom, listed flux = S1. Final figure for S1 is 3.795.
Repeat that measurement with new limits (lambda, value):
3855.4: 2.955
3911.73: 4.032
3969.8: 0.9046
